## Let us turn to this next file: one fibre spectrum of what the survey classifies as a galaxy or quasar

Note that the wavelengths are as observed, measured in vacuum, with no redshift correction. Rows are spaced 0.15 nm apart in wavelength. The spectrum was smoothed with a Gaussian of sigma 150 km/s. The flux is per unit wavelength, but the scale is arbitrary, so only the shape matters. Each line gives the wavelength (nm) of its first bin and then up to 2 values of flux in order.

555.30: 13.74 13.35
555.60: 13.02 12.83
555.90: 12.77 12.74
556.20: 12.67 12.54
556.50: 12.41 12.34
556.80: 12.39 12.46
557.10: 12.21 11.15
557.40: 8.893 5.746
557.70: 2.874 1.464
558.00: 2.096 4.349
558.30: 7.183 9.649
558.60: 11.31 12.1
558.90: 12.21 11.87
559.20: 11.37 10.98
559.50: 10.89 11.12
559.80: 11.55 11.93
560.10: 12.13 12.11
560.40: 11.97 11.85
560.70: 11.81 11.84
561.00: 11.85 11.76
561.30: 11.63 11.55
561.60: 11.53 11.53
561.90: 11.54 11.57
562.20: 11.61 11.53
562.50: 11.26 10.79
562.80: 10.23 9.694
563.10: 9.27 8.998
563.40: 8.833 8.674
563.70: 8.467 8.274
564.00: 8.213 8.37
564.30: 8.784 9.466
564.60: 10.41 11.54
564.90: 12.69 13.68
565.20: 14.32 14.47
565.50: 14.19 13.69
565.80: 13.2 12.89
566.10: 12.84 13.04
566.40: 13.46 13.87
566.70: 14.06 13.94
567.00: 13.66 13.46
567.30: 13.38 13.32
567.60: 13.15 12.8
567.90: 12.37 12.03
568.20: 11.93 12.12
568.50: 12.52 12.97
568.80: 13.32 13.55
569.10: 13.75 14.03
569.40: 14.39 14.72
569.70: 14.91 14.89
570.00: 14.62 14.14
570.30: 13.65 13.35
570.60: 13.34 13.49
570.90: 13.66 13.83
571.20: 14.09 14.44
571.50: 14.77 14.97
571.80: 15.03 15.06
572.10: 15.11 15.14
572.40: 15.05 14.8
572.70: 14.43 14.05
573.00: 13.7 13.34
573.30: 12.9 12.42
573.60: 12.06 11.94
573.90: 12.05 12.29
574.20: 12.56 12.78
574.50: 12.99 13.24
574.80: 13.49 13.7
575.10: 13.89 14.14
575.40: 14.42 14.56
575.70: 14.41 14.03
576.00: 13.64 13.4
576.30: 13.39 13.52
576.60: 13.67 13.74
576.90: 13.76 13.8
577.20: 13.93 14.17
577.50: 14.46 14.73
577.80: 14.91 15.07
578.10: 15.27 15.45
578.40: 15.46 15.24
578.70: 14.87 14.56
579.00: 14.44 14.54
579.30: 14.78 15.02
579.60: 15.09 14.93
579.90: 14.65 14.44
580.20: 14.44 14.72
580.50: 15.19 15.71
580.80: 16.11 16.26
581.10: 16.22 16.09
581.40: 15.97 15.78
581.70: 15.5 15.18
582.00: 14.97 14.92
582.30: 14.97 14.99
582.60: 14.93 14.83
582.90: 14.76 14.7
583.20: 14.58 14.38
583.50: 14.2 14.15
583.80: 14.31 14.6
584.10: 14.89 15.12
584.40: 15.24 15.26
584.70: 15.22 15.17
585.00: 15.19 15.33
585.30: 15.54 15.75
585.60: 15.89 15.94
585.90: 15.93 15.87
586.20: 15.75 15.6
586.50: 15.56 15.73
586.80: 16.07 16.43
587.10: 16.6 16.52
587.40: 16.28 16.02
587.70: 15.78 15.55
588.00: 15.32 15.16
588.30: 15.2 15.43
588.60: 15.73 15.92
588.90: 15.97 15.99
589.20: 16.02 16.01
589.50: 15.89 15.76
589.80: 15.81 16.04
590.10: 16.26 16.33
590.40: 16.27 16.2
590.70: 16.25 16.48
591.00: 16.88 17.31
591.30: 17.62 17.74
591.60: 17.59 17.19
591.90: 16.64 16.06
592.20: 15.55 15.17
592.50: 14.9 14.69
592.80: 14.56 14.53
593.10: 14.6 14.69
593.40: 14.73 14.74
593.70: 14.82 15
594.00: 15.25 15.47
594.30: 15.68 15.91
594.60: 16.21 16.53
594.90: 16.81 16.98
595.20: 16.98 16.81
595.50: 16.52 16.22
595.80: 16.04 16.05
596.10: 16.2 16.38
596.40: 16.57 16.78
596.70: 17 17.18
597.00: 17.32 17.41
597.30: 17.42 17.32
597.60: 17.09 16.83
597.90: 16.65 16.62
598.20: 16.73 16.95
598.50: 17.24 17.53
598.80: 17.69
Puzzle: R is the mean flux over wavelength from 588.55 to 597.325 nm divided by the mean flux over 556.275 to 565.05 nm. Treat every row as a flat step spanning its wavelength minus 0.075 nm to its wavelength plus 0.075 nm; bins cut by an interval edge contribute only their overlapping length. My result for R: 1.57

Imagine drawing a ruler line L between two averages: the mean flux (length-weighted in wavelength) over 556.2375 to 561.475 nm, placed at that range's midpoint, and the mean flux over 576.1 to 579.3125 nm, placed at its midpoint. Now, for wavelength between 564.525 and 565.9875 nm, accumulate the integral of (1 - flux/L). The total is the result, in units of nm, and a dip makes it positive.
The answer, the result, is -0.17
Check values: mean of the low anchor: 10.3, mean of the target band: 13.1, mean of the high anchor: 14.4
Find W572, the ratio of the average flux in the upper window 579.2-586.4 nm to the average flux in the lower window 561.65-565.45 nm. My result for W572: 1.43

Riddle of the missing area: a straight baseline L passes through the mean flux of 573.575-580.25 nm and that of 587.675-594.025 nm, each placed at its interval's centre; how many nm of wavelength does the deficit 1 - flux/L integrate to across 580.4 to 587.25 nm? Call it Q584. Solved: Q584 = -0.21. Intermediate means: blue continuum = 14.1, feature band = 15.4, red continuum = 15.8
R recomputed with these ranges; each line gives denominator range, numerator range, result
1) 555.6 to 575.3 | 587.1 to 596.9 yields 1.32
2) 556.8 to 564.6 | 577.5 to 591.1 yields 1.54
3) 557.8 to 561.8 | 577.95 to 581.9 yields 1.45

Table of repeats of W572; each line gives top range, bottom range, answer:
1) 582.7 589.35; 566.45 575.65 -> 1.13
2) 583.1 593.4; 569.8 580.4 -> 1.11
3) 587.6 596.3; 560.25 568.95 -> 1.35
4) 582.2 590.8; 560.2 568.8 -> 1.32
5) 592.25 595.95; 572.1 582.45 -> 1.09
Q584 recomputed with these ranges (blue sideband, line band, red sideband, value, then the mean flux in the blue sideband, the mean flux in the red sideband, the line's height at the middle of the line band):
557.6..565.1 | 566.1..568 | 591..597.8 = -0.366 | 10.1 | 16.2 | 11.2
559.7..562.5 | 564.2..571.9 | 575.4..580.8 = -0.278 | 11.7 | 14.5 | 12.9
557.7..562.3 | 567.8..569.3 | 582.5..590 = -0.095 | 10.4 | 15.5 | 12.1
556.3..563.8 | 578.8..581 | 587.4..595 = -0.180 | 10.3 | 15.9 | 13.8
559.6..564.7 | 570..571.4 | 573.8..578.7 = -0.128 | 10.7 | 13.9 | 12.7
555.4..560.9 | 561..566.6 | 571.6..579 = 0.204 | 10.6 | 14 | 11.7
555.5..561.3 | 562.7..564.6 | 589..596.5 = 0.401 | 10.6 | 16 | 11.4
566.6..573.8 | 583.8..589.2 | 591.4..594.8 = -0.217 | 13.7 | 15.6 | 15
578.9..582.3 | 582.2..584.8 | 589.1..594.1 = 0.103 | 15.2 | 15.9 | 15.4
